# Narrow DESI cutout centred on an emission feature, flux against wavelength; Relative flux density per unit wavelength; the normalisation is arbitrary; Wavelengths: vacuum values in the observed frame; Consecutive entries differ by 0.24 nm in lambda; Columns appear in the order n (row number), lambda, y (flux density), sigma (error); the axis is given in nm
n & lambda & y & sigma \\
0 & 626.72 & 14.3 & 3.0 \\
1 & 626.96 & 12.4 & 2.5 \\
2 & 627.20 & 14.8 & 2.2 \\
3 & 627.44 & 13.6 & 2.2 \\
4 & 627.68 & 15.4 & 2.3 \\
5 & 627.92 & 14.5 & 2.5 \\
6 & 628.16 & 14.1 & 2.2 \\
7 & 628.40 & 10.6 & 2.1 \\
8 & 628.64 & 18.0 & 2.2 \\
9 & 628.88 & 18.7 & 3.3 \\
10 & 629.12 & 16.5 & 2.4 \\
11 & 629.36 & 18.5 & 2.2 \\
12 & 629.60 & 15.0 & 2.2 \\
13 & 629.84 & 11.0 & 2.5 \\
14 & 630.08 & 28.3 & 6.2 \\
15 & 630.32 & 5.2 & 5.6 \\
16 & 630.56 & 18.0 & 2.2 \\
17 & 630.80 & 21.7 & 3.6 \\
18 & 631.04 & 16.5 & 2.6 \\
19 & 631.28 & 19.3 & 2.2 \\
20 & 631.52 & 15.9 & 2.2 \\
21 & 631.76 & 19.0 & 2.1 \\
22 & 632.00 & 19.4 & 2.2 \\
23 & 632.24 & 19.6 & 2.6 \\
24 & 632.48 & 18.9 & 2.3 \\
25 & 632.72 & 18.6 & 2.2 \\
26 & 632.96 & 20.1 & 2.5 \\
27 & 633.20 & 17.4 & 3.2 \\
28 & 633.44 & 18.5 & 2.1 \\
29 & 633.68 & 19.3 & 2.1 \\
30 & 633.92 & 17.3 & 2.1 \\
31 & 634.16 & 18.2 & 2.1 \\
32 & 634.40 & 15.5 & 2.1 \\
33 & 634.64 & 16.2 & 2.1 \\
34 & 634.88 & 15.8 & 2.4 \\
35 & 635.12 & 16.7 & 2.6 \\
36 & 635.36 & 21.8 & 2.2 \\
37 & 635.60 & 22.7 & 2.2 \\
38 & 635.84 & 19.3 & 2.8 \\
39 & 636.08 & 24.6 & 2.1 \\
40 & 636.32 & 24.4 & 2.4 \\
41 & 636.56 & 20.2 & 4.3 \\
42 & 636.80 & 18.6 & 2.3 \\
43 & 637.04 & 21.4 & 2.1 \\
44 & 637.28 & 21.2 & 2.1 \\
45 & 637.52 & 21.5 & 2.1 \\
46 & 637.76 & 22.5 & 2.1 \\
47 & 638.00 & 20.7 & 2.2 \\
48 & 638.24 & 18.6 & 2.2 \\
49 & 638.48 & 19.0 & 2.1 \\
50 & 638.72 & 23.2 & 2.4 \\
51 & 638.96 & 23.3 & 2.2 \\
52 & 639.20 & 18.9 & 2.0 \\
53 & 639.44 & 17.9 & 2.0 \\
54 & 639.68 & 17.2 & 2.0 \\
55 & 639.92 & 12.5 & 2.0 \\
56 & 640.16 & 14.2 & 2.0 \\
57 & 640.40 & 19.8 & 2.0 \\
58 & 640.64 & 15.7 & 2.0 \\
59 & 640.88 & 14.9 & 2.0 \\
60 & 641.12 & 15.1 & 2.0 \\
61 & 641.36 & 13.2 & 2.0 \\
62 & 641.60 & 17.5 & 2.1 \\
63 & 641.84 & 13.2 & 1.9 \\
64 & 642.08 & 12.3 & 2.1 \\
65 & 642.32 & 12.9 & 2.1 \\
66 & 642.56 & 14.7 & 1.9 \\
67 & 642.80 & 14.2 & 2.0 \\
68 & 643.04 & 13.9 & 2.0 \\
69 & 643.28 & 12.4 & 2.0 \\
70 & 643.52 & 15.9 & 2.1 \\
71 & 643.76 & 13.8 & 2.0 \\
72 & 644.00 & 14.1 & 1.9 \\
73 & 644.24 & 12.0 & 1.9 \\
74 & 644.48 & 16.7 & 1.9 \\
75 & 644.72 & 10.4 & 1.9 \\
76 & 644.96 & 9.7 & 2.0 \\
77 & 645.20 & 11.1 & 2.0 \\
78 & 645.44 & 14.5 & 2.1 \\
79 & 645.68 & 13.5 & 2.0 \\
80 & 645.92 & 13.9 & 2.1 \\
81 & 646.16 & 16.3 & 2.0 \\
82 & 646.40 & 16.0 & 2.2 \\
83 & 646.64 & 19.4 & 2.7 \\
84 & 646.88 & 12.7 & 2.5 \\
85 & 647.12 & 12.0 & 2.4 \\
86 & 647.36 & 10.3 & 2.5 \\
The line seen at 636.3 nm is C III] 1909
